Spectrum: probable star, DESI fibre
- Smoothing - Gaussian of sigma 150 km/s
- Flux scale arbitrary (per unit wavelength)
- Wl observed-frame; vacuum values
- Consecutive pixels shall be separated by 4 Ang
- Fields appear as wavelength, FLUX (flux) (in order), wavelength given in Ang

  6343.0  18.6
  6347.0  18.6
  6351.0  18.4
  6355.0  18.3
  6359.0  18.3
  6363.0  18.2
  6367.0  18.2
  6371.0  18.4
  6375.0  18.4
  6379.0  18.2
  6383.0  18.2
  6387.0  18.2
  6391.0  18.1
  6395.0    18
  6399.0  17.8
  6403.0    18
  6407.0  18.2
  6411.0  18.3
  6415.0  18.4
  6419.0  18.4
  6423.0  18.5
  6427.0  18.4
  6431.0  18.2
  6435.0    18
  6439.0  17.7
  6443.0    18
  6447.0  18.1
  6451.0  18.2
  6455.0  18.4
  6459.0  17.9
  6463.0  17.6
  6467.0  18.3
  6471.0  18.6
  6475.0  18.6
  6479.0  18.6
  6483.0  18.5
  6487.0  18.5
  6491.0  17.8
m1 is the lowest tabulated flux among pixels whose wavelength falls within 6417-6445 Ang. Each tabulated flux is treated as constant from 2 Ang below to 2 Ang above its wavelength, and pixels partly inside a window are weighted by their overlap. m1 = 17.7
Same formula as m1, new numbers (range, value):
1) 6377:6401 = 17.8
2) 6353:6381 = 18.2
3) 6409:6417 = 18.3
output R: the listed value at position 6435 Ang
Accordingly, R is 18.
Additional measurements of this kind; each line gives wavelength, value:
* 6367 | 18.2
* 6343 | 18.6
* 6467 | 18.3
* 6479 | 18.6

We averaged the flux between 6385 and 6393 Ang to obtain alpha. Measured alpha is 18.1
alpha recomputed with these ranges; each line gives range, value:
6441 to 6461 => 18.1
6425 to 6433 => 18.3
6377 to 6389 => 18.2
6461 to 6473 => 18.2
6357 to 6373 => 18.3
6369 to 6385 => 18.3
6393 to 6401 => 17.9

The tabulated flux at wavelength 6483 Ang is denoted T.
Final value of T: 18.5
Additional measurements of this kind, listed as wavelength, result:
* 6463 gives 17.6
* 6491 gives 17.8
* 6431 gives 18.2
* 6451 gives 18.2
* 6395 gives 18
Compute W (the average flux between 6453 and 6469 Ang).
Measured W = 18.1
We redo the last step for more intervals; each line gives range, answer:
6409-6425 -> 18.4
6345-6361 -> 18.4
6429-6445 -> 18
